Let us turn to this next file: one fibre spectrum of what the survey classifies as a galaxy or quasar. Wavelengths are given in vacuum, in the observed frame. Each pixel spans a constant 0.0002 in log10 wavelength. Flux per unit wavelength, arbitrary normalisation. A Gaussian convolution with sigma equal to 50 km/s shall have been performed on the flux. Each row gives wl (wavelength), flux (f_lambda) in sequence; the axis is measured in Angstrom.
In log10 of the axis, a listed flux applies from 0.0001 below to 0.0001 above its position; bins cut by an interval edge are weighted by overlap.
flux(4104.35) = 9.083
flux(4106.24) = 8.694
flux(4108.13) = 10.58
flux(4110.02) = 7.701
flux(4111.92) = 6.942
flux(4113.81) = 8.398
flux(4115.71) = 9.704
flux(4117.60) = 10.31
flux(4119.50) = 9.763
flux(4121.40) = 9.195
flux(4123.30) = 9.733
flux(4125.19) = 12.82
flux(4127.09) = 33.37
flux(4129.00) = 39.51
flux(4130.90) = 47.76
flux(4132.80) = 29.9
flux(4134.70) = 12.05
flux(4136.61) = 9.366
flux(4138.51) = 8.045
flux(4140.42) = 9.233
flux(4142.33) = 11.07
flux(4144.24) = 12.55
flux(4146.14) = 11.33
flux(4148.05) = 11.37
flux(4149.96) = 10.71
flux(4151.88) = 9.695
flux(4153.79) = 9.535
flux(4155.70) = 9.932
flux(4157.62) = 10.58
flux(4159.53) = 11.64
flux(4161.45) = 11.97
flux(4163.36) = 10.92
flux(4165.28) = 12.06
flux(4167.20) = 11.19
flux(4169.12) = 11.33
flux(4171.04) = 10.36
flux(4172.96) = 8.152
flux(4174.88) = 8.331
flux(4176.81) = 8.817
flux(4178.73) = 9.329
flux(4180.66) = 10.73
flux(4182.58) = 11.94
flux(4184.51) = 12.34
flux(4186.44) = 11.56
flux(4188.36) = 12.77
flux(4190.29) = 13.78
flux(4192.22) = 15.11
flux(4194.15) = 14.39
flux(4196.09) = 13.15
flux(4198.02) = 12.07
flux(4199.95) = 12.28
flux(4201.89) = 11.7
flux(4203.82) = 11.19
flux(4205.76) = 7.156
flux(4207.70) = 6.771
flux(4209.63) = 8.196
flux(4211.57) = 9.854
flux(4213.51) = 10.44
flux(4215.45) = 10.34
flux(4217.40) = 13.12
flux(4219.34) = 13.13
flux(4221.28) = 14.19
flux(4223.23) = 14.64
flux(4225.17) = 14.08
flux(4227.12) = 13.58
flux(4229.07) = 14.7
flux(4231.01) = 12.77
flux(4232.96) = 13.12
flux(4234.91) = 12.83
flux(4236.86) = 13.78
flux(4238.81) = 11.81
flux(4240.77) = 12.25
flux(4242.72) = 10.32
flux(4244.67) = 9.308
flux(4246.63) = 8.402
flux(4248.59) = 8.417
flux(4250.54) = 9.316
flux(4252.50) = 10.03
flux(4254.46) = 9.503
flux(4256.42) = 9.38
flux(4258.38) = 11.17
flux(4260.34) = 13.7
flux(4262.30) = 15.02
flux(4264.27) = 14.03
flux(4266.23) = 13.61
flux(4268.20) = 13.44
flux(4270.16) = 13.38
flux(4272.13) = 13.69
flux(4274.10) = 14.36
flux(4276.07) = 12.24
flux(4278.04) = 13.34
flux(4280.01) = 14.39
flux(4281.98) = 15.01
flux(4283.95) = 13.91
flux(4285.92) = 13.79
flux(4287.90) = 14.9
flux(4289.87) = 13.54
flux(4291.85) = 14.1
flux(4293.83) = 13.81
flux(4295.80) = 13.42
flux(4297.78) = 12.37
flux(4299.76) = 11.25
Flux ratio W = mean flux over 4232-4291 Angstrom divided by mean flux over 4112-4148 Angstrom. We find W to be 0.8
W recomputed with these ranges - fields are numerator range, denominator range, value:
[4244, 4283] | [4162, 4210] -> 1.09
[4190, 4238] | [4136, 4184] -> 1.17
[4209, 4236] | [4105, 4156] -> 0.89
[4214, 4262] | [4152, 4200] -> 1.05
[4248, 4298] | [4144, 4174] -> 1.19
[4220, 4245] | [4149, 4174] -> 1.22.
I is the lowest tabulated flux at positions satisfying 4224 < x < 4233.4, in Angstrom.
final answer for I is 12.77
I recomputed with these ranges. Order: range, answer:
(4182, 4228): 6.771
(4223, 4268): 8.402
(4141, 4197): 8.152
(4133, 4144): 8.045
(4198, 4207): 7.156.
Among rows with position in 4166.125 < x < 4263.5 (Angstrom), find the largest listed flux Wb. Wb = 15.11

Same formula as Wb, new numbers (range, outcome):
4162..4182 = 12.06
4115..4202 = 47.76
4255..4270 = 15.02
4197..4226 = 14.64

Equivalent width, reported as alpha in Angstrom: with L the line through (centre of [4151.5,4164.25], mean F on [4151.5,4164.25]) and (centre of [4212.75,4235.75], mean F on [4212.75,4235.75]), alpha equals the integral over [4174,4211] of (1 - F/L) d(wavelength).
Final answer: 2.4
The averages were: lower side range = 10.7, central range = 11.1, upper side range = 13.1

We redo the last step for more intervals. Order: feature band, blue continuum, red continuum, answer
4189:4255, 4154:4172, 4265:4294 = 4.1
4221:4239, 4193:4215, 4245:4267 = -4.5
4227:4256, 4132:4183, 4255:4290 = 3.5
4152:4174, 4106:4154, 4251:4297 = 5.4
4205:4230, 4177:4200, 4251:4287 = 2.0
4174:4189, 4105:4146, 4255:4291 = 3.8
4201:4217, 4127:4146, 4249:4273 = 6.1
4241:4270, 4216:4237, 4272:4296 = 5.3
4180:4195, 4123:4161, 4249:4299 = 2.1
